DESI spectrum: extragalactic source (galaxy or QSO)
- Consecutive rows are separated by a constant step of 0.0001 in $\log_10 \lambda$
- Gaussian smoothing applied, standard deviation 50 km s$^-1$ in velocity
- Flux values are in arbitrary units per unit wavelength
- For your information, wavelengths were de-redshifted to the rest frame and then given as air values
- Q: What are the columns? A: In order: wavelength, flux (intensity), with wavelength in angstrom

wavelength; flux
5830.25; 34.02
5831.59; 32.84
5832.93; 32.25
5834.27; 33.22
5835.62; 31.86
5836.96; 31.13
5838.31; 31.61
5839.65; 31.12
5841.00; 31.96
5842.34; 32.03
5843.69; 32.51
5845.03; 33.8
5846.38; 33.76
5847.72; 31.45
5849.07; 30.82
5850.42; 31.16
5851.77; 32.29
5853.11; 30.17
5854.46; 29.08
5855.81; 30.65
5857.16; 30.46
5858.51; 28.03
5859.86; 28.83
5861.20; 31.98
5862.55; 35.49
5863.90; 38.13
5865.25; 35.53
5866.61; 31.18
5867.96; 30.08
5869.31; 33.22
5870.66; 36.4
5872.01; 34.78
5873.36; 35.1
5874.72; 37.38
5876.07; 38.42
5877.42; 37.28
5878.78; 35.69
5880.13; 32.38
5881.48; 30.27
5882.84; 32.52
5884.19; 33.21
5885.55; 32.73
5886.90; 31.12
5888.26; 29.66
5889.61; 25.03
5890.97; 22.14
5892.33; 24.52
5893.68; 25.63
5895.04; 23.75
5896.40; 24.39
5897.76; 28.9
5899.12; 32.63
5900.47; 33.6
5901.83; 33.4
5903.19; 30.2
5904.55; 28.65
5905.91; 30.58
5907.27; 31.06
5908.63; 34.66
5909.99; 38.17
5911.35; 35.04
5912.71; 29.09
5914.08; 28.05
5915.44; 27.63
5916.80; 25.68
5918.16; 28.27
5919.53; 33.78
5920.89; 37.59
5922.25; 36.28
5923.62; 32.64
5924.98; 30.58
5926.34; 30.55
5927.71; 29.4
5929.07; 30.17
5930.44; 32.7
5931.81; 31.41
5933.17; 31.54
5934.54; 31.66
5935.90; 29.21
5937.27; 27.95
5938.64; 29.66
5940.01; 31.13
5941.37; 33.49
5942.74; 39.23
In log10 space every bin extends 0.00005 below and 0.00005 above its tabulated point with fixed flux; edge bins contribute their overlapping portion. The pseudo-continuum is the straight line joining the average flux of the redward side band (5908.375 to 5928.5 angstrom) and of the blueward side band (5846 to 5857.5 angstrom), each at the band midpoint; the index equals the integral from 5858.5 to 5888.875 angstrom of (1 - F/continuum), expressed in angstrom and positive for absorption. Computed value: -2.2 angstrom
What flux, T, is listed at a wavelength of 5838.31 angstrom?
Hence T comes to 31.61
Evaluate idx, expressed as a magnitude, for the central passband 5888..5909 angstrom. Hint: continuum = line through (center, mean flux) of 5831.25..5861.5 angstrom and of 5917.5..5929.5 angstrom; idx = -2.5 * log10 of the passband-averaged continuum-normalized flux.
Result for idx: 0.12 mag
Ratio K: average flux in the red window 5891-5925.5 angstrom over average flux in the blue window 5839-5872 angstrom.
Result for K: 0.9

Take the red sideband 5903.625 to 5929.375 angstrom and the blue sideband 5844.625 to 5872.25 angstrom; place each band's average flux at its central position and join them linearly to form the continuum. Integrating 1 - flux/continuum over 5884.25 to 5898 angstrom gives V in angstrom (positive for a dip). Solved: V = 2.07 angstrom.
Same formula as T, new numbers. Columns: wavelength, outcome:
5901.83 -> 33.4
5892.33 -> 24.52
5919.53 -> 33.78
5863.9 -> 38.13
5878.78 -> 35.69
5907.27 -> 31.06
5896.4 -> 24.39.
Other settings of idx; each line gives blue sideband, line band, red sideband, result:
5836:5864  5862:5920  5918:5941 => 0.00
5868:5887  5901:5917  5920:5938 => 0.05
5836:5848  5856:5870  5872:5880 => 0.08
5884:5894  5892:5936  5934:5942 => -0.05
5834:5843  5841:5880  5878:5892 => -0.07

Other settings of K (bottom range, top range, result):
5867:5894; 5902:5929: 0.98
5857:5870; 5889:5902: 0.84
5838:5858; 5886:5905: 0.89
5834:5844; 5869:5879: 1.14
